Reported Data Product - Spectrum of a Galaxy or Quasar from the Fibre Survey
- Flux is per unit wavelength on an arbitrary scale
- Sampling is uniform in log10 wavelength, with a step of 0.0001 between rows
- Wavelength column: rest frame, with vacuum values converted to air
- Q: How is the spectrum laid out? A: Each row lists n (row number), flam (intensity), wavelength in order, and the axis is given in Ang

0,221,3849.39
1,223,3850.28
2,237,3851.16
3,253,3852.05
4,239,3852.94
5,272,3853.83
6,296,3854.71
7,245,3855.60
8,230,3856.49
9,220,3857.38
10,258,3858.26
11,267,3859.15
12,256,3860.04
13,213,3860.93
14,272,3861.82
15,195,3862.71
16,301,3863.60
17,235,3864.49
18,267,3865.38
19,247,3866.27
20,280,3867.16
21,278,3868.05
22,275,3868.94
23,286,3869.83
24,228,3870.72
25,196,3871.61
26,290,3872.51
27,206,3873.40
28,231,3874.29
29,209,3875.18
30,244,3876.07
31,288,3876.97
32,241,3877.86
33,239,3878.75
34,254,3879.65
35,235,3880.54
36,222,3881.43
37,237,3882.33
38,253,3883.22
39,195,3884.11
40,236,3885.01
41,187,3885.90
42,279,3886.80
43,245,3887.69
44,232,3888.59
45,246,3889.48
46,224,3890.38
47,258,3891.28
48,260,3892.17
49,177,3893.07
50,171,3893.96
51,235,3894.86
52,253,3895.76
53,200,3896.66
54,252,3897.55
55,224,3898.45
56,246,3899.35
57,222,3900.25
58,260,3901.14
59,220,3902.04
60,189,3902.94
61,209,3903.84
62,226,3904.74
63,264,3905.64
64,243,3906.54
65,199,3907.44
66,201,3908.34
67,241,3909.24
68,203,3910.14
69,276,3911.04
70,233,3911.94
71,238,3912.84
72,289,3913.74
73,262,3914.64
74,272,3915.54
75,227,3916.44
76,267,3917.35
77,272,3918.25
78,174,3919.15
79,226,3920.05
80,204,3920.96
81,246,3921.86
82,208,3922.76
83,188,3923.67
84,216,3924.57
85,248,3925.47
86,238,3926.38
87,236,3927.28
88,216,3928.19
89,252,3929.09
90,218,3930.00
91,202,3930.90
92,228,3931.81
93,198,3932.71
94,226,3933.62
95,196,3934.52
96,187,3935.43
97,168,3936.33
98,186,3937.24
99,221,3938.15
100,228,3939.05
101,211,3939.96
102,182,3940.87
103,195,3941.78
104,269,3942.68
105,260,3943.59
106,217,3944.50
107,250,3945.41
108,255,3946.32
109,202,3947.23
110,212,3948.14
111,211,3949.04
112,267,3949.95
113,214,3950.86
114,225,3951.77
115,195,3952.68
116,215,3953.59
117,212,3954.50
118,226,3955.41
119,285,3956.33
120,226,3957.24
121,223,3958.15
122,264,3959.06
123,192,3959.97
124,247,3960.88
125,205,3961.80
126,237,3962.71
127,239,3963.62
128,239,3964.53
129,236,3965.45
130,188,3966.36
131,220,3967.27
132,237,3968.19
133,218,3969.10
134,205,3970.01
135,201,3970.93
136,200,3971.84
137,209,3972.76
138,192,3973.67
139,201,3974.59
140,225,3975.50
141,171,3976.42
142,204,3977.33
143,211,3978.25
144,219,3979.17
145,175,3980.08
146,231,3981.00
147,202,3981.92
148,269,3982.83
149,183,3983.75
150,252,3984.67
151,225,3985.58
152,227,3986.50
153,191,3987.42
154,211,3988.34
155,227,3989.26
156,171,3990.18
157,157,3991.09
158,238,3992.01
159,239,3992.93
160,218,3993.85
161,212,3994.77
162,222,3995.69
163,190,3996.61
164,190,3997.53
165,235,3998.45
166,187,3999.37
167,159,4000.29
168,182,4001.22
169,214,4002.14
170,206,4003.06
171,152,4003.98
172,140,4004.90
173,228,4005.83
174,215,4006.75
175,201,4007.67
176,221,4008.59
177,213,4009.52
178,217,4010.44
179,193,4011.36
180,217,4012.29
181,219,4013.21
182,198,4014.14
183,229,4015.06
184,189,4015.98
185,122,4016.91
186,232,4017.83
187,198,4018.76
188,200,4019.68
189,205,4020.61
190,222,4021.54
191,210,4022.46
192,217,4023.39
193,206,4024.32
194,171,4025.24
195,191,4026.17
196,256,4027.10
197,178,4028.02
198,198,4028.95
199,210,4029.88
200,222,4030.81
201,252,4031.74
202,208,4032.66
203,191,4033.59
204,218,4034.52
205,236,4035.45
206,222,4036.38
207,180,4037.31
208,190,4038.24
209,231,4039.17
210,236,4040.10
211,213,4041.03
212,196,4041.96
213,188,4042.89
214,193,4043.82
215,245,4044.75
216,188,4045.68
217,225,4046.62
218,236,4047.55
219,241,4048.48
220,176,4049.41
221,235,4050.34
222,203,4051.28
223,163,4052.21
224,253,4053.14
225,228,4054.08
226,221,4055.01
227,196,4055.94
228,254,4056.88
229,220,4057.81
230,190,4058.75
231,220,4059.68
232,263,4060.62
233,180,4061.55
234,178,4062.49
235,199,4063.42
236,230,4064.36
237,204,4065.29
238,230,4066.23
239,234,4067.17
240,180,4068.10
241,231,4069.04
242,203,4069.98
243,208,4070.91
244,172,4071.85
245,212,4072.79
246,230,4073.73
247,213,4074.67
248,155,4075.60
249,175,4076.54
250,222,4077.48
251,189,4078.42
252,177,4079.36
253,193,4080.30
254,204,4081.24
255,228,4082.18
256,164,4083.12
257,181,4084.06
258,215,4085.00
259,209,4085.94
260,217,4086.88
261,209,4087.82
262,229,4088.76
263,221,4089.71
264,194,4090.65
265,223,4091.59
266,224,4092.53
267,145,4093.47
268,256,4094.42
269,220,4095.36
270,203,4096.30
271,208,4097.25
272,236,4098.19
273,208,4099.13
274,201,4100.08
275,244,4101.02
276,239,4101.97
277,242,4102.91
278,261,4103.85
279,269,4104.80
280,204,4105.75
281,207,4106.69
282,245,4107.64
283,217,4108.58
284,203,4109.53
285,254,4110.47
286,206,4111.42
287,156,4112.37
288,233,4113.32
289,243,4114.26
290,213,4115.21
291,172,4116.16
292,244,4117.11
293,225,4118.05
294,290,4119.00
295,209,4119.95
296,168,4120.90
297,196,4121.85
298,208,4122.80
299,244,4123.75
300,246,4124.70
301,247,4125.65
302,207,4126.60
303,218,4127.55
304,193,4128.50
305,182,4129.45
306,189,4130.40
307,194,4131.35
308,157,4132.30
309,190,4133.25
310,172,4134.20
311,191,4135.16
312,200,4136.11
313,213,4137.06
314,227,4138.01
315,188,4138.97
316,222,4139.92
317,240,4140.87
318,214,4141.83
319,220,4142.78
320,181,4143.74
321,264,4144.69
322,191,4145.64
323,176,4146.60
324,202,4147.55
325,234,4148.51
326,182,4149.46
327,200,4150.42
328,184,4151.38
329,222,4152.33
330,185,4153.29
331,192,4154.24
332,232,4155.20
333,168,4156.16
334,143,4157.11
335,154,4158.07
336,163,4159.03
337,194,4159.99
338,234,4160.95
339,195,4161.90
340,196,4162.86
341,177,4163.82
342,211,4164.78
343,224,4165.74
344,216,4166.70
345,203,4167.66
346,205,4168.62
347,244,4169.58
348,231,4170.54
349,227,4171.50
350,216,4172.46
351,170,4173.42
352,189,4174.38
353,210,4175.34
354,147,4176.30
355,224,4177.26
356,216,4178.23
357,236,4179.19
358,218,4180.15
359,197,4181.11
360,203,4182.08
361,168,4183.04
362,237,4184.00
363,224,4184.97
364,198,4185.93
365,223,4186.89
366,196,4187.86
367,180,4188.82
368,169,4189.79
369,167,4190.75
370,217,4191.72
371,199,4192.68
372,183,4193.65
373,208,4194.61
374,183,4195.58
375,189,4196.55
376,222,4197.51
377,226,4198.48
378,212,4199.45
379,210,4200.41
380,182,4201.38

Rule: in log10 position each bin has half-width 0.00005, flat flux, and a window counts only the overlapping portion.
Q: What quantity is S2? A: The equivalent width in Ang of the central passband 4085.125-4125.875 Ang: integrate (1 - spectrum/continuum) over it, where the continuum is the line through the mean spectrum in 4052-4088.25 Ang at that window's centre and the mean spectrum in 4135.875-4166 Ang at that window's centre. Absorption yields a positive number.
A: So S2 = -3.3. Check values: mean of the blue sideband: 207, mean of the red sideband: 201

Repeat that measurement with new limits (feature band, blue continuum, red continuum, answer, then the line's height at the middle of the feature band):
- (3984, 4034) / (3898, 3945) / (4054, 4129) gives 3.29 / 219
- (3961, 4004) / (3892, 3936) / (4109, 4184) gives 2.10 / 221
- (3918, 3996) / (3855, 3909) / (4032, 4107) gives 3.27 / 227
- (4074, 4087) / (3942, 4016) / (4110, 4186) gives 0.83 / 209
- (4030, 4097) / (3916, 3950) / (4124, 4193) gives 0.09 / 210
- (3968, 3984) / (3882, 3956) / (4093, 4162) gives 0.96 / 222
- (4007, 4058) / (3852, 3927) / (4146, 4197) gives 1.89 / 219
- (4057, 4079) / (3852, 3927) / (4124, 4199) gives 0.82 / 215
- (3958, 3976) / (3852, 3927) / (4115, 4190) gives 0.76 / 228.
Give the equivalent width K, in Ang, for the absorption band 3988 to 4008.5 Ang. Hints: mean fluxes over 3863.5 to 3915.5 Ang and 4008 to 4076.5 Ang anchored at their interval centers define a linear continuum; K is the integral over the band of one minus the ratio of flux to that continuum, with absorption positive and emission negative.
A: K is 1.7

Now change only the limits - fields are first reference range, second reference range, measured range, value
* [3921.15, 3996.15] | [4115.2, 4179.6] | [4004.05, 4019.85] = 1.0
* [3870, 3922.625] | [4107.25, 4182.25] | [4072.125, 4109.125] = 0.0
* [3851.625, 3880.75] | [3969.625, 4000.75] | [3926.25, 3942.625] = 1.0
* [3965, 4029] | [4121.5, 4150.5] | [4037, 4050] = -0.3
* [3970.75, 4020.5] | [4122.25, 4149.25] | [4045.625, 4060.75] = -0.9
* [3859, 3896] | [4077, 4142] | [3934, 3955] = 1.5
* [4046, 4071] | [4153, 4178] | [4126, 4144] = 0.2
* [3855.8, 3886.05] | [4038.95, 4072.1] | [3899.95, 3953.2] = 2.1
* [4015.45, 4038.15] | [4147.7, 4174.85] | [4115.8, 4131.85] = -1.0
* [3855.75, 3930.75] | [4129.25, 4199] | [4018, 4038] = 0.9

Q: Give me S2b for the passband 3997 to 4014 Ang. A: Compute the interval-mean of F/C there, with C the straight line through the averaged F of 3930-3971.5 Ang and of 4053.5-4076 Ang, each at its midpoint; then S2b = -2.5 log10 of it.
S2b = 0.087 mag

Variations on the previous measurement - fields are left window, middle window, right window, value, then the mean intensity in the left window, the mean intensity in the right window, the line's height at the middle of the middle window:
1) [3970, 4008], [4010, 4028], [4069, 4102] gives 0.004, 204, 206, 205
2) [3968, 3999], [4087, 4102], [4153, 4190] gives -0.056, 210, 201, 205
